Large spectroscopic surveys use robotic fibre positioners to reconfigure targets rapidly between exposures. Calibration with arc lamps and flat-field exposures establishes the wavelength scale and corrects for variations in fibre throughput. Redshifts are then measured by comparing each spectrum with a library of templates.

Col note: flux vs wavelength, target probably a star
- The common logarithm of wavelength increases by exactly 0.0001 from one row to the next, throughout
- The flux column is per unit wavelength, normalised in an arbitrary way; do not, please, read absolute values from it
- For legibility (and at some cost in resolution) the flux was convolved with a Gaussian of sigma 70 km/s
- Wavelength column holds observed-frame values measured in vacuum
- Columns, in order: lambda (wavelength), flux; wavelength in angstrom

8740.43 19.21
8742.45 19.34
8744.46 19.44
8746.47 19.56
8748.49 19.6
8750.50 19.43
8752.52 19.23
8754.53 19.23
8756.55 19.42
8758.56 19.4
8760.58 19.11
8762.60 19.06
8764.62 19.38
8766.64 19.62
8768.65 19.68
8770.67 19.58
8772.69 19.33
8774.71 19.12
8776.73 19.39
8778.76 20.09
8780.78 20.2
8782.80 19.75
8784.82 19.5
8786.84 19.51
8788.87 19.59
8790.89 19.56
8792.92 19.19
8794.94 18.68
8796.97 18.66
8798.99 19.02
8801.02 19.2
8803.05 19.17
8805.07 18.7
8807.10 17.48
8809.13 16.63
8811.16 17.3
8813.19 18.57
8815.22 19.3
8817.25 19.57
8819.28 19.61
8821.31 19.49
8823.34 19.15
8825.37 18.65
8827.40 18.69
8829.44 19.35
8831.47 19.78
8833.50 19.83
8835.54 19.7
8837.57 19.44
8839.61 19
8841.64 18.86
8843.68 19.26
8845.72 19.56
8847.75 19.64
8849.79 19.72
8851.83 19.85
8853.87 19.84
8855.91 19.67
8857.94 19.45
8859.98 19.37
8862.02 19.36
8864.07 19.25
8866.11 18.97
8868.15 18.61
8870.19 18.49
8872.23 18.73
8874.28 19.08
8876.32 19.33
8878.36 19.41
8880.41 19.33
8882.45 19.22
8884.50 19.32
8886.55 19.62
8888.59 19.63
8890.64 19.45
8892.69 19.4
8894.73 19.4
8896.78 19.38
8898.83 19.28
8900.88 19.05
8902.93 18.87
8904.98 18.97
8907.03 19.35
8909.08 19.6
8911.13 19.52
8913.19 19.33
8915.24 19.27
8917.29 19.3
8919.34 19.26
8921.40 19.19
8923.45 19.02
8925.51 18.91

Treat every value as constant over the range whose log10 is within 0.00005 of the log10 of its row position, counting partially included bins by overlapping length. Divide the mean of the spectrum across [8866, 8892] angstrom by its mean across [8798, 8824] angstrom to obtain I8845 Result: 1.03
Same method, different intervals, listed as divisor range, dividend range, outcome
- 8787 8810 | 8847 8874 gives 1.03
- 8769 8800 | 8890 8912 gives 0.99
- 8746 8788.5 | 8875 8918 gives 0.99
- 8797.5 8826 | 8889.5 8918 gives 1.03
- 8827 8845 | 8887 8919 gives 1.00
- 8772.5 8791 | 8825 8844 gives 0.98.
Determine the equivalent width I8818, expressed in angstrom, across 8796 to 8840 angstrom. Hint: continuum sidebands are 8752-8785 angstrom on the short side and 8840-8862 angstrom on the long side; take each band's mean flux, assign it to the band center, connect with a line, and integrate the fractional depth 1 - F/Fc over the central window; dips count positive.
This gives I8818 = 1.3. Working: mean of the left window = 19.5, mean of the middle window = 18.9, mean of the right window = 19.5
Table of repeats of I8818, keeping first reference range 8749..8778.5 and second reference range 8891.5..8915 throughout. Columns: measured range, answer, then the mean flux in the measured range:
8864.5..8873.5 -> 0.3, 18.7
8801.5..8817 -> 0.9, 18.3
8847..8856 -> -0.2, 19.7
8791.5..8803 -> 0.2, 19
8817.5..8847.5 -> 0.0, 19.3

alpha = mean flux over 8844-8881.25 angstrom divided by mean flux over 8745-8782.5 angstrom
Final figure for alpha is 0.99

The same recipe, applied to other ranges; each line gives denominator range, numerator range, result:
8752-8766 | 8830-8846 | 1.01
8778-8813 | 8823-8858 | 1.03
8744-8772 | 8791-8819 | 0.96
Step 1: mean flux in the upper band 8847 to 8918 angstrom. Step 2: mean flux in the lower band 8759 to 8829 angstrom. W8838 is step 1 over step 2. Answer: 1.0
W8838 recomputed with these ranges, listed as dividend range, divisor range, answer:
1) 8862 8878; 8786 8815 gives 1.02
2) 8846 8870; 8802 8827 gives 1.04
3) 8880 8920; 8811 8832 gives 1.01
